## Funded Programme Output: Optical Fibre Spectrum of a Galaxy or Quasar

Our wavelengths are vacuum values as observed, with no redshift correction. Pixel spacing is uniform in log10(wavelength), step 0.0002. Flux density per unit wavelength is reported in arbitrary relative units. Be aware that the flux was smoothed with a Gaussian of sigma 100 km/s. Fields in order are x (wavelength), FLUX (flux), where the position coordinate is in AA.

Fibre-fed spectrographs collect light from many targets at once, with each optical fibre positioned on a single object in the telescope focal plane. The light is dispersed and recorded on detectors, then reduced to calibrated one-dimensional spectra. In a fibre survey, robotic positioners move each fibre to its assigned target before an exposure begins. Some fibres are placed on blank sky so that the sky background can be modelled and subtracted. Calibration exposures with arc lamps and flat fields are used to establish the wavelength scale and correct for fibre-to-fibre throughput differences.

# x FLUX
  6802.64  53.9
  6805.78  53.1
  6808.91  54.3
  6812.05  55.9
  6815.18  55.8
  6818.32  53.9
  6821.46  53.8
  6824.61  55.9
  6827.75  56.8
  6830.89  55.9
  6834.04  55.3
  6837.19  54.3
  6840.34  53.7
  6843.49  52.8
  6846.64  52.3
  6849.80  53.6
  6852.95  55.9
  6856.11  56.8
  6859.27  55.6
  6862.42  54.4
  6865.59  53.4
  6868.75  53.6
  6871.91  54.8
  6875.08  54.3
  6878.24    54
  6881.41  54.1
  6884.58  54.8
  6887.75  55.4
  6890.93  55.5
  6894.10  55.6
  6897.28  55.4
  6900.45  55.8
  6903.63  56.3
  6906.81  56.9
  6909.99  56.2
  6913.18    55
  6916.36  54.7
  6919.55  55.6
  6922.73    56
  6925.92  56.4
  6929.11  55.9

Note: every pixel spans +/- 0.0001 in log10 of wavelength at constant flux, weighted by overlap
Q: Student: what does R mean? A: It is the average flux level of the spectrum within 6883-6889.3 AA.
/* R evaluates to 55.1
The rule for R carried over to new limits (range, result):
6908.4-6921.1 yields 55.3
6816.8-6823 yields 53.9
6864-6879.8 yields 54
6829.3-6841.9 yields 54.8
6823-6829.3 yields 56.3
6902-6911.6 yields 56.4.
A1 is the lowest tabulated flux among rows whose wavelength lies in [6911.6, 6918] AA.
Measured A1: 54.7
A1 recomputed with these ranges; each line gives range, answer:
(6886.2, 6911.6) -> 55.4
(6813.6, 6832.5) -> 53.8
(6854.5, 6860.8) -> 55.6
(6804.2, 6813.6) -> 53.1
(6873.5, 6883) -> 54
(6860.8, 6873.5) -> 53.4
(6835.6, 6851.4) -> 52.3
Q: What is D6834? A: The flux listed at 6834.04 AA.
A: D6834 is 55.3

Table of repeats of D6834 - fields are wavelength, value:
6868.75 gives 53.6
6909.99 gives 56.2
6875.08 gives 54.3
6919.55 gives 55.6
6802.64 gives 53.9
